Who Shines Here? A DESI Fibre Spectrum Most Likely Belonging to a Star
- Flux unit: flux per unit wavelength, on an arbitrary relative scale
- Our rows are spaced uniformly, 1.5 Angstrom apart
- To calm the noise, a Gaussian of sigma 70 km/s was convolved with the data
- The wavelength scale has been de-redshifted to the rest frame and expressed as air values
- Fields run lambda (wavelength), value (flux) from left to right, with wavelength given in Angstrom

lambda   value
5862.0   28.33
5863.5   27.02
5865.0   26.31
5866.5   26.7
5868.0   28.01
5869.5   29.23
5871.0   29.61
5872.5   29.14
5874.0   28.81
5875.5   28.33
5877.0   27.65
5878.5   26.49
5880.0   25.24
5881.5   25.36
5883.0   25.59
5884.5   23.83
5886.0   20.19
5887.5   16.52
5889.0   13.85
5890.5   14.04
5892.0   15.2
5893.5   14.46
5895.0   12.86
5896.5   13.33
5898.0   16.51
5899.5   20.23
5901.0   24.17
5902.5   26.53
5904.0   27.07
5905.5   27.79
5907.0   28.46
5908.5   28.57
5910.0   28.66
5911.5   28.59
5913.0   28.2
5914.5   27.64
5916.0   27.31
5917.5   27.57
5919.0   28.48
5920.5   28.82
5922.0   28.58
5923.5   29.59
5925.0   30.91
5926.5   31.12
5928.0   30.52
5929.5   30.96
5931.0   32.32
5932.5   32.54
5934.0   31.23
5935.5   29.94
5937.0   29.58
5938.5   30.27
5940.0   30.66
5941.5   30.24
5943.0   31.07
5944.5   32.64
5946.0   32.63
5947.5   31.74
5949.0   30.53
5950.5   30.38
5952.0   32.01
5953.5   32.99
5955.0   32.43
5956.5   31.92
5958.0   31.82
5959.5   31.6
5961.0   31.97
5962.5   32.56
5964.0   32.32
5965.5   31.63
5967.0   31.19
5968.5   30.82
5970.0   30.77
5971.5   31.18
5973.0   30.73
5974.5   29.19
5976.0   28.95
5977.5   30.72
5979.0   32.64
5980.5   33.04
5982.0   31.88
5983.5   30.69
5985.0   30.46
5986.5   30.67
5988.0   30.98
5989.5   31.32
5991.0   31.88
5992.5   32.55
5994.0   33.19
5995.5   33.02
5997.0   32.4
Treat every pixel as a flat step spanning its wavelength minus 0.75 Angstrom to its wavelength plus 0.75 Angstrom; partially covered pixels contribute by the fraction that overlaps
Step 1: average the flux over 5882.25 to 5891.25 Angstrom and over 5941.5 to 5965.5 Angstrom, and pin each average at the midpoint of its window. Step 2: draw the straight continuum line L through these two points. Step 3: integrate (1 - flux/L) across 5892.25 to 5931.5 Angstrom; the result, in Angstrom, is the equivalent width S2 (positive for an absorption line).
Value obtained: -3.1 Angstrom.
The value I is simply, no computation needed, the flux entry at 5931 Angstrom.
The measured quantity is 32.32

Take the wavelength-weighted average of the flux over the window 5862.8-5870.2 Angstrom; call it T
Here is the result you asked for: 27.4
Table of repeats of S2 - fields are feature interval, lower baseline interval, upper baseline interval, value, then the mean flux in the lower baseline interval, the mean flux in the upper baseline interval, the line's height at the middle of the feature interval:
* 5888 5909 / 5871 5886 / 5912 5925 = 5.7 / 26.5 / 28.4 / 27.5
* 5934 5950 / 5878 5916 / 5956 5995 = -1.9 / 22.4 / 31.4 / 27.6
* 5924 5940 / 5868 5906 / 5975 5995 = -2.6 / 22.6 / 31.5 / 26.6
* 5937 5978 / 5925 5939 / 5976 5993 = -0.1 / 31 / 31.4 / 31.2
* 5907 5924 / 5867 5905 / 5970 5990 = -2.1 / 22.6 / 30.9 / 25.2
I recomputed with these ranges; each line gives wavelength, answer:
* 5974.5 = 29.19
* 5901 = 24.17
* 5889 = 13.85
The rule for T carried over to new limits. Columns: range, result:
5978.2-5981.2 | 32.8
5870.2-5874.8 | 29.2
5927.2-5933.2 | 31.6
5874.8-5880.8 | 26.9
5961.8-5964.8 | 32.4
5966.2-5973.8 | 30.9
